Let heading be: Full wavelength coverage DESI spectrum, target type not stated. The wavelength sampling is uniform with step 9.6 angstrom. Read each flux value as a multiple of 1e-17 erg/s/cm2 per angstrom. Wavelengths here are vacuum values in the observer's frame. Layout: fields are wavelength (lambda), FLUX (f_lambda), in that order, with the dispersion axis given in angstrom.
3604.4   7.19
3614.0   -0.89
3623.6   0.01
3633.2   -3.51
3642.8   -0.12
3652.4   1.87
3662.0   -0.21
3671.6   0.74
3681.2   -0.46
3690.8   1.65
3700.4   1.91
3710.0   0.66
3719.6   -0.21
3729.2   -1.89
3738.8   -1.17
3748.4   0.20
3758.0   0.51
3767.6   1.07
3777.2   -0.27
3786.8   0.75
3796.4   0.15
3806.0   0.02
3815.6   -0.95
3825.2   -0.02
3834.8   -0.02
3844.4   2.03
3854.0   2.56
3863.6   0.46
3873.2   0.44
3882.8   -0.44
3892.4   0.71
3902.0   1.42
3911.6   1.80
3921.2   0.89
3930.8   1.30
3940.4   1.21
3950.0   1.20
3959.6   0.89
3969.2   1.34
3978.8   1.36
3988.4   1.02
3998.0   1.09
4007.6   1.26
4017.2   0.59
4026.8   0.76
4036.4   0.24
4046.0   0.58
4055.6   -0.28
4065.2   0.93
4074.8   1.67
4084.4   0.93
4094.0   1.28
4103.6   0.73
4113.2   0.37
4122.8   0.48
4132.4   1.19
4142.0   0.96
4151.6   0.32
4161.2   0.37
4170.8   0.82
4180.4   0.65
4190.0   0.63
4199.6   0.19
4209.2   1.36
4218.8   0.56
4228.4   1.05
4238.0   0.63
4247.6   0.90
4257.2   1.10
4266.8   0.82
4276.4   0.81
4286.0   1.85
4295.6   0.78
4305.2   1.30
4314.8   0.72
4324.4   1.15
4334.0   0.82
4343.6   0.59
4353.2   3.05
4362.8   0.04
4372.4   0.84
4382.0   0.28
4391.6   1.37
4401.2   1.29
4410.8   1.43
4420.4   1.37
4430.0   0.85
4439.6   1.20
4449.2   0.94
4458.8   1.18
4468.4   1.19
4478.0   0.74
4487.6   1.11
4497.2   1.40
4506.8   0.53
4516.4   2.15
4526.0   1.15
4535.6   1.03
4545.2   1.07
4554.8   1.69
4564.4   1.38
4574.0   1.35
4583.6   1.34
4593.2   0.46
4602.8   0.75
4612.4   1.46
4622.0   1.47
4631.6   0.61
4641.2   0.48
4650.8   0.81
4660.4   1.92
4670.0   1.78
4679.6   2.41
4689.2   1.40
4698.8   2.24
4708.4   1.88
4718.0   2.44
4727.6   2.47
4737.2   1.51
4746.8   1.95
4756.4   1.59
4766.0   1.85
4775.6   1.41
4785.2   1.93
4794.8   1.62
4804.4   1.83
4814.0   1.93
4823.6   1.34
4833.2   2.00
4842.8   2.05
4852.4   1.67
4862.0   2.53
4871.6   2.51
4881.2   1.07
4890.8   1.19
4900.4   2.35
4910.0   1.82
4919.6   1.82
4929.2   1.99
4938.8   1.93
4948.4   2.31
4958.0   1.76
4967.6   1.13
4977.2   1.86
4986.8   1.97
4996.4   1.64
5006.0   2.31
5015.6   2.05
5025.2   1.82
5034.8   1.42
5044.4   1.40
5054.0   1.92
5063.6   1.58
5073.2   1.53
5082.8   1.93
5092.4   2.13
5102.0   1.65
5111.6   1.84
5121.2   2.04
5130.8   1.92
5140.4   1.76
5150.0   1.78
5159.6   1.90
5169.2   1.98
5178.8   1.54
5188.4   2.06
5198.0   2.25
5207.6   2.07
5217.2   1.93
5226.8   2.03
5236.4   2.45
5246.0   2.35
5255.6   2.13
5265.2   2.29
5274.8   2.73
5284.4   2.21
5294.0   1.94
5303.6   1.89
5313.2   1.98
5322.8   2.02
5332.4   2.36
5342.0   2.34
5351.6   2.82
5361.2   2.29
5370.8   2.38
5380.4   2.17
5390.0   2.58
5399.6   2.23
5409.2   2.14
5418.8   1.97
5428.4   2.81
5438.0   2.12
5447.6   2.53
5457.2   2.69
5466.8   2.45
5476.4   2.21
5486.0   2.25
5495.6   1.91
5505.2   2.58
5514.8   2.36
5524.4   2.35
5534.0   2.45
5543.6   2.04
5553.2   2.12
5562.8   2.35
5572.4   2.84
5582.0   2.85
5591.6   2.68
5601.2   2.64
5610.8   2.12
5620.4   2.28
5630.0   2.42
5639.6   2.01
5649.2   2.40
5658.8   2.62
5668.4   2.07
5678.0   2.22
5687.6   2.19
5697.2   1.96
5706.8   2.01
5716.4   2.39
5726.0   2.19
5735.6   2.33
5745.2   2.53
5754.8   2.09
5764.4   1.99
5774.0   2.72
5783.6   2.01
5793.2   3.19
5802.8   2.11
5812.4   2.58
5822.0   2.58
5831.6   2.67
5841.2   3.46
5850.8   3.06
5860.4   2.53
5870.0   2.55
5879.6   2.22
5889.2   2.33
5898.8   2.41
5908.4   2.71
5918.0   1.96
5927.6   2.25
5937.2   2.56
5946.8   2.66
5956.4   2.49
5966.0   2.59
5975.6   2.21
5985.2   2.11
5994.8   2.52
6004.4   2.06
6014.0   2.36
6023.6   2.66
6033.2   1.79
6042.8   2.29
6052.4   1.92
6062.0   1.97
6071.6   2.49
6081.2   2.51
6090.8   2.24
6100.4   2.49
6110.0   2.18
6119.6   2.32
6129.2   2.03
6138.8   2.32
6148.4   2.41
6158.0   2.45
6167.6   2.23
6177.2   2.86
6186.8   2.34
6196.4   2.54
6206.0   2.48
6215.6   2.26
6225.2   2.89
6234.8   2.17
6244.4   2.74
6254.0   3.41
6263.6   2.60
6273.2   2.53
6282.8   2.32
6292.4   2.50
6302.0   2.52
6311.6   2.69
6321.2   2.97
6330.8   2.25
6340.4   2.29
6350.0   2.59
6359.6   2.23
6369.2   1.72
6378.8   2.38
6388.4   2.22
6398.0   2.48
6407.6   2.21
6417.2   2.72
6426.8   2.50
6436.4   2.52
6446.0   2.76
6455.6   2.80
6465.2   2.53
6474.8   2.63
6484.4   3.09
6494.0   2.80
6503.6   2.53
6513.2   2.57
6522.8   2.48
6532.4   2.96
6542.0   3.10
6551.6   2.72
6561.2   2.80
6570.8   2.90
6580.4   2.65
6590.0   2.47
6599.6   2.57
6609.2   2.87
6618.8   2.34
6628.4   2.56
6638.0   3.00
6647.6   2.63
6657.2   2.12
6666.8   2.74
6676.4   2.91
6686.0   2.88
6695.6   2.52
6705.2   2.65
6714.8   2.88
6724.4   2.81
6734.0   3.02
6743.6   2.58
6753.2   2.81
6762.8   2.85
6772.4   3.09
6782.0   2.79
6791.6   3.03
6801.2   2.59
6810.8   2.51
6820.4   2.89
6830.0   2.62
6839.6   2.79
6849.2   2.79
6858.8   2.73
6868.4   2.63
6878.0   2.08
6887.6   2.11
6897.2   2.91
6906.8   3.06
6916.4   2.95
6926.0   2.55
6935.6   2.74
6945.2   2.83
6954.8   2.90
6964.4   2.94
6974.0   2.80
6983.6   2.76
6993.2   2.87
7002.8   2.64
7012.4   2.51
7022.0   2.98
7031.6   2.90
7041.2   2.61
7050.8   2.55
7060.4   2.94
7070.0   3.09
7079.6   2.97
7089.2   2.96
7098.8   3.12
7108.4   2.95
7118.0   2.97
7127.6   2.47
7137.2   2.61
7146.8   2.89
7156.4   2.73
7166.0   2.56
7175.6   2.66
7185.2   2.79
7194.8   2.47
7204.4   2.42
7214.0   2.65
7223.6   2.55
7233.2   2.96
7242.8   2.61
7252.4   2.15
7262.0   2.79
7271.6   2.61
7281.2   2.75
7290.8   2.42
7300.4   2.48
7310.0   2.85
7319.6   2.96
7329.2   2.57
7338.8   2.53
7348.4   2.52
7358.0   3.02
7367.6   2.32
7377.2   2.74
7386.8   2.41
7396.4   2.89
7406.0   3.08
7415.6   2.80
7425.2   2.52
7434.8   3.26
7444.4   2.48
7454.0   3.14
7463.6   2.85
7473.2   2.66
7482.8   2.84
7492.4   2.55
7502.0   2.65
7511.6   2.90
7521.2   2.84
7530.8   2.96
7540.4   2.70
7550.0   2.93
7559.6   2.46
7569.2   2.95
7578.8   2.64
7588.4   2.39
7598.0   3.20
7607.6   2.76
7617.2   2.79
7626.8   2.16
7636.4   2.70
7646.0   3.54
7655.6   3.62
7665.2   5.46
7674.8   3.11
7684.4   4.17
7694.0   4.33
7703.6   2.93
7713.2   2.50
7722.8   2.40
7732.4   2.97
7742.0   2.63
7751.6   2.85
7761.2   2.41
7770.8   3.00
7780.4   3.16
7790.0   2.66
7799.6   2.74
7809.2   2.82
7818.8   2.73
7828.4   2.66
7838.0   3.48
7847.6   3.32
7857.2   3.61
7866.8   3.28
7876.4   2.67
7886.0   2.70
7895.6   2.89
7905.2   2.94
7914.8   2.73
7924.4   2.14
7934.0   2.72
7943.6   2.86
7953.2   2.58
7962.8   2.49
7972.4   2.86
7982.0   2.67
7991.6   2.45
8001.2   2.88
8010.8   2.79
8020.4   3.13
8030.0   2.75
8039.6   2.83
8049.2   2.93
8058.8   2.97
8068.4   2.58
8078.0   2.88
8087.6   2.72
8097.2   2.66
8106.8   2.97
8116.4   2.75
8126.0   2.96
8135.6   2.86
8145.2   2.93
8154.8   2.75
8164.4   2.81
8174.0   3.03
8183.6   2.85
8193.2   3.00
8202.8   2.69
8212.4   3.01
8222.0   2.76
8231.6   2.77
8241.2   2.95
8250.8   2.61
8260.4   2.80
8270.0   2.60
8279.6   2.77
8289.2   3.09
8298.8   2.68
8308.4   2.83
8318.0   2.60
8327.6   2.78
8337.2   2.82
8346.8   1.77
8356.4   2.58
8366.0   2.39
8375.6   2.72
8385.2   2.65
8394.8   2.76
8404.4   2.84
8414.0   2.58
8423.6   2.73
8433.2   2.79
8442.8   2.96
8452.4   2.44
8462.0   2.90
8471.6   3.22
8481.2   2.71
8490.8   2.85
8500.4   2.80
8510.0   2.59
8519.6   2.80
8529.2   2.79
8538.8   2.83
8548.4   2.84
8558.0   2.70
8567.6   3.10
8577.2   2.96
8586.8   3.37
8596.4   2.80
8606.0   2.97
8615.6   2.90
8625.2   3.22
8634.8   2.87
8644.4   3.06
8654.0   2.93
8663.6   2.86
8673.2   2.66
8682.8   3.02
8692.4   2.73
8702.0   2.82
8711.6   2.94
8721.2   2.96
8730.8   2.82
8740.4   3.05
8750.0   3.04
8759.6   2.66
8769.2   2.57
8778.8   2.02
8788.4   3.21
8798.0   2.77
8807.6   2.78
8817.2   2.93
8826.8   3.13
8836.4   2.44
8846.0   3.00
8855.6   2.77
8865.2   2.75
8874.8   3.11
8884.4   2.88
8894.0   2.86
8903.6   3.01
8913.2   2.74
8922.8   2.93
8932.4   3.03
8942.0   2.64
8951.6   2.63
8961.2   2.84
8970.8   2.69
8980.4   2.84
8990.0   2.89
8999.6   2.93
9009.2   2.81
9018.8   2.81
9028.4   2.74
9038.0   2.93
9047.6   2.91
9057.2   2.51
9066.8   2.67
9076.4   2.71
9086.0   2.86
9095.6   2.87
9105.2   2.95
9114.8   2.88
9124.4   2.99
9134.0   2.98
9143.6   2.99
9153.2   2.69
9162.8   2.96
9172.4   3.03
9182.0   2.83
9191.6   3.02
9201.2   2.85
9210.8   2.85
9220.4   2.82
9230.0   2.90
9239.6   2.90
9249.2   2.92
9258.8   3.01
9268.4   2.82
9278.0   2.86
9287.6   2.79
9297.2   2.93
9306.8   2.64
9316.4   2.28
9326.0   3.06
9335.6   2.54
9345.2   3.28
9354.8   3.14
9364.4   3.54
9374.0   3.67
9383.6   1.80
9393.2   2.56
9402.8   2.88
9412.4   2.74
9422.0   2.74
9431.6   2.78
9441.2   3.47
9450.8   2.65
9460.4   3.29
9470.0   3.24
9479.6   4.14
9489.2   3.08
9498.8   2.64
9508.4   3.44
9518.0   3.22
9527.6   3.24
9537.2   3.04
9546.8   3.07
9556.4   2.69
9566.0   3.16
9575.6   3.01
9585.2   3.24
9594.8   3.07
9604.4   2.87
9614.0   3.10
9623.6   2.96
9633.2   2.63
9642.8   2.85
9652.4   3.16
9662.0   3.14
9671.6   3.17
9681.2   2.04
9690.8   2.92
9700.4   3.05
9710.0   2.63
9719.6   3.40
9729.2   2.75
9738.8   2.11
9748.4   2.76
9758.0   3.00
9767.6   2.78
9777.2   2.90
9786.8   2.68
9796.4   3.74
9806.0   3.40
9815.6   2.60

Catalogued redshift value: 0.17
